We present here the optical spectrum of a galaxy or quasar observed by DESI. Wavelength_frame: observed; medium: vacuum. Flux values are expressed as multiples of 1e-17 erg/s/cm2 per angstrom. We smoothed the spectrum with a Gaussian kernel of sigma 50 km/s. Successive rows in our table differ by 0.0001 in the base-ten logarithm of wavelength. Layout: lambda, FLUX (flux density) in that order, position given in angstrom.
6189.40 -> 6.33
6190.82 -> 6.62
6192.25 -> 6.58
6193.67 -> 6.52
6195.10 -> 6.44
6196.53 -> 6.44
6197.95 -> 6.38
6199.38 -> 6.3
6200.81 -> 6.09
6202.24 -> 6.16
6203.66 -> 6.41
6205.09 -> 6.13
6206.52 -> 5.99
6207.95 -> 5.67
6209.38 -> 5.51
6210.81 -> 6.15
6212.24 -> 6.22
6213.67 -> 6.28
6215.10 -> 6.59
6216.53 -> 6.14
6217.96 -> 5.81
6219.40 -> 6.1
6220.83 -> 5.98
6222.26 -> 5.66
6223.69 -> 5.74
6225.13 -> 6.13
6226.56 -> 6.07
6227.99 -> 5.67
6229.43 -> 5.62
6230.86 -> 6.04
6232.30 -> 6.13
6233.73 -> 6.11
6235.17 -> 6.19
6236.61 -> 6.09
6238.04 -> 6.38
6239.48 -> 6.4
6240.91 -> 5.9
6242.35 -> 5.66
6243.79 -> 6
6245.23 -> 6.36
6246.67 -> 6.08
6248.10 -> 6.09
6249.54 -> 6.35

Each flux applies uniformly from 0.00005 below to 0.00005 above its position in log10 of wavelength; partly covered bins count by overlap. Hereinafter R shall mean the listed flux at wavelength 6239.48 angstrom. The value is 6.4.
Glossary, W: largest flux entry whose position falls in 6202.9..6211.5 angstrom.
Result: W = 6.41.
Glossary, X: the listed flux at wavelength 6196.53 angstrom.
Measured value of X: 6.44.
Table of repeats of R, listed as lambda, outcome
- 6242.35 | 5.66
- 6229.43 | 5.62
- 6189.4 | 6.33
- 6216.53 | 6.14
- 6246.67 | 6.08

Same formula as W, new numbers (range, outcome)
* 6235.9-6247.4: 6.4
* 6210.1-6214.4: 6.28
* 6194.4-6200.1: 6.44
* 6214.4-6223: 6.59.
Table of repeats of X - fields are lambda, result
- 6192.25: 6.58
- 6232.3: 6.13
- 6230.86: 6.04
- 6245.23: 6.36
